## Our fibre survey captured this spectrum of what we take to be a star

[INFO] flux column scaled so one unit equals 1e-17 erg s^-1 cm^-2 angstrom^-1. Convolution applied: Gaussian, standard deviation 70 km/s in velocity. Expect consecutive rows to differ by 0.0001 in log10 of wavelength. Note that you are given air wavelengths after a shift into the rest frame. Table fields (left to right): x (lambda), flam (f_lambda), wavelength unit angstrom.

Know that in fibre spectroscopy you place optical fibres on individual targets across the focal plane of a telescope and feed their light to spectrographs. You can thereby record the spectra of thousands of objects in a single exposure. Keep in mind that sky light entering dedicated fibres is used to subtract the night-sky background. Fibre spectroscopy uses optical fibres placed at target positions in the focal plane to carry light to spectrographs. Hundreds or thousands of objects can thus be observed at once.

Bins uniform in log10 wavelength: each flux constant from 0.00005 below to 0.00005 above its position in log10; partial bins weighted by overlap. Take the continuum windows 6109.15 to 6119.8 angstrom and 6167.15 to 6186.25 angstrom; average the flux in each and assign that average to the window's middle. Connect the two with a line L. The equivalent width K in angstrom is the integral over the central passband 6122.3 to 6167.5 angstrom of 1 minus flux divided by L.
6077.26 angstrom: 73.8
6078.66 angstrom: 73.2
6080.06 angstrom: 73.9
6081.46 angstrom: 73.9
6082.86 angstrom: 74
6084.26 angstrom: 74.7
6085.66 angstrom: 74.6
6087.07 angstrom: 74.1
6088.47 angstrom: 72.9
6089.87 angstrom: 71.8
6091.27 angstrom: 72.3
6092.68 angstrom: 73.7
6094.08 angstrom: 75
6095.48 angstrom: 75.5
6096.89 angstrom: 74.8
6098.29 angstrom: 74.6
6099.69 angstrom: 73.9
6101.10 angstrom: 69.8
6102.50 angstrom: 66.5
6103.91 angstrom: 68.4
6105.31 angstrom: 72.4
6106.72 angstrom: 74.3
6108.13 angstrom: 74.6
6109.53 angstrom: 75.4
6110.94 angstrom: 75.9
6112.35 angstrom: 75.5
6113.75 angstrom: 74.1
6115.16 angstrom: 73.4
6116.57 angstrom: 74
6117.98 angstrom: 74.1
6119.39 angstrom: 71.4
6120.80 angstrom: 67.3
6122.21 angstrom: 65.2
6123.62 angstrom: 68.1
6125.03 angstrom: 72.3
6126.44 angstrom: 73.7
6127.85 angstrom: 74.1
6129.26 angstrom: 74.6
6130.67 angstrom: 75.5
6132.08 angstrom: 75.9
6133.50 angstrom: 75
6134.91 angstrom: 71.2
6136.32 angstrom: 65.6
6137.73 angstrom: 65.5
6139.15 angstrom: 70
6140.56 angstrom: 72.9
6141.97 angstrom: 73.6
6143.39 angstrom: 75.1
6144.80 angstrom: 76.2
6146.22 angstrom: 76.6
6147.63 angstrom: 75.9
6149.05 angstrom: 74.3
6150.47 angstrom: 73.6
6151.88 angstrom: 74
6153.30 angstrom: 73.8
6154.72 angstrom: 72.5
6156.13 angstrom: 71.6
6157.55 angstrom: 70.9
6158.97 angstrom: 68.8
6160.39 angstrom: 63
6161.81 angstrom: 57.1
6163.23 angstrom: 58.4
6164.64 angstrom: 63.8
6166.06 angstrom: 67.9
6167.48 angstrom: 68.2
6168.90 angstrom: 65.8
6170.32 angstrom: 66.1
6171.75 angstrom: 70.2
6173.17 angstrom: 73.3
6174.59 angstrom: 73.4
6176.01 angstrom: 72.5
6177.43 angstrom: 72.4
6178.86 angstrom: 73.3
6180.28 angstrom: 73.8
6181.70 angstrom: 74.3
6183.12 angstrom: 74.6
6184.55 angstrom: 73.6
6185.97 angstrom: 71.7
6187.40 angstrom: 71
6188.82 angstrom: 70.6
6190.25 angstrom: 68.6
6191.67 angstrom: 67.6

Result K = 1.3 angstrom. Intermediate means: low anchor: 74.2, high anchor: 71.7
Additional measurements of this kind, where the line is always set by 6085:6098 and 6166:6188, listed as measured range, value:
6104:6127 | 0.22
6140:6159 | -0.39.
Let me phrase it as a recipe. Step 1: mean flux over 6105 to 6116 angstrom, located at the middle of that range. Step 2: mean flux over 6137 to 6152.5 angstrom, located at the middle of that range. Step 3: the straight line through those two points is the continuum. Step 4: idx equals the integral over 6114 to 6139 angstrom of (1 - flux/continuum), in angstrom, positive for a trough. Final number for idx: 0.8 angstrom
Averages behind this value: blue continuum 74.5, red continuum 73.4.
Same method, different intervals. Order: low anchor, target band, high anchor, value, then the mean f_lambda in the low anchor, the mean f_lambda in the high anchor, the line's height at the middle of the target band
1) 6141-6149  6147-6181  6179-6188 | 2.1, 75.3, 73.2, 74.3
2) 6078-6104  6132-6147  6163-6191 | -0.2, 73.1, 70.4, 71.6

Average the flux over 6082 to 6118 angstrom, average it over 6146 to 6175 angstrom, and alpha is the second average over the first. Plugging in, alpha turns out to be 0.94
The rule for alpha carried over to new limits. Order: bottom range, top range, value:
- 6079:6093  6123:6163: 0.97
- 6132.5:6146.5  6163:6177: 0.95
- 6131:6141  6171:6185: 1.03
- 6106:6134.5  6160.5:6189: 0.95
